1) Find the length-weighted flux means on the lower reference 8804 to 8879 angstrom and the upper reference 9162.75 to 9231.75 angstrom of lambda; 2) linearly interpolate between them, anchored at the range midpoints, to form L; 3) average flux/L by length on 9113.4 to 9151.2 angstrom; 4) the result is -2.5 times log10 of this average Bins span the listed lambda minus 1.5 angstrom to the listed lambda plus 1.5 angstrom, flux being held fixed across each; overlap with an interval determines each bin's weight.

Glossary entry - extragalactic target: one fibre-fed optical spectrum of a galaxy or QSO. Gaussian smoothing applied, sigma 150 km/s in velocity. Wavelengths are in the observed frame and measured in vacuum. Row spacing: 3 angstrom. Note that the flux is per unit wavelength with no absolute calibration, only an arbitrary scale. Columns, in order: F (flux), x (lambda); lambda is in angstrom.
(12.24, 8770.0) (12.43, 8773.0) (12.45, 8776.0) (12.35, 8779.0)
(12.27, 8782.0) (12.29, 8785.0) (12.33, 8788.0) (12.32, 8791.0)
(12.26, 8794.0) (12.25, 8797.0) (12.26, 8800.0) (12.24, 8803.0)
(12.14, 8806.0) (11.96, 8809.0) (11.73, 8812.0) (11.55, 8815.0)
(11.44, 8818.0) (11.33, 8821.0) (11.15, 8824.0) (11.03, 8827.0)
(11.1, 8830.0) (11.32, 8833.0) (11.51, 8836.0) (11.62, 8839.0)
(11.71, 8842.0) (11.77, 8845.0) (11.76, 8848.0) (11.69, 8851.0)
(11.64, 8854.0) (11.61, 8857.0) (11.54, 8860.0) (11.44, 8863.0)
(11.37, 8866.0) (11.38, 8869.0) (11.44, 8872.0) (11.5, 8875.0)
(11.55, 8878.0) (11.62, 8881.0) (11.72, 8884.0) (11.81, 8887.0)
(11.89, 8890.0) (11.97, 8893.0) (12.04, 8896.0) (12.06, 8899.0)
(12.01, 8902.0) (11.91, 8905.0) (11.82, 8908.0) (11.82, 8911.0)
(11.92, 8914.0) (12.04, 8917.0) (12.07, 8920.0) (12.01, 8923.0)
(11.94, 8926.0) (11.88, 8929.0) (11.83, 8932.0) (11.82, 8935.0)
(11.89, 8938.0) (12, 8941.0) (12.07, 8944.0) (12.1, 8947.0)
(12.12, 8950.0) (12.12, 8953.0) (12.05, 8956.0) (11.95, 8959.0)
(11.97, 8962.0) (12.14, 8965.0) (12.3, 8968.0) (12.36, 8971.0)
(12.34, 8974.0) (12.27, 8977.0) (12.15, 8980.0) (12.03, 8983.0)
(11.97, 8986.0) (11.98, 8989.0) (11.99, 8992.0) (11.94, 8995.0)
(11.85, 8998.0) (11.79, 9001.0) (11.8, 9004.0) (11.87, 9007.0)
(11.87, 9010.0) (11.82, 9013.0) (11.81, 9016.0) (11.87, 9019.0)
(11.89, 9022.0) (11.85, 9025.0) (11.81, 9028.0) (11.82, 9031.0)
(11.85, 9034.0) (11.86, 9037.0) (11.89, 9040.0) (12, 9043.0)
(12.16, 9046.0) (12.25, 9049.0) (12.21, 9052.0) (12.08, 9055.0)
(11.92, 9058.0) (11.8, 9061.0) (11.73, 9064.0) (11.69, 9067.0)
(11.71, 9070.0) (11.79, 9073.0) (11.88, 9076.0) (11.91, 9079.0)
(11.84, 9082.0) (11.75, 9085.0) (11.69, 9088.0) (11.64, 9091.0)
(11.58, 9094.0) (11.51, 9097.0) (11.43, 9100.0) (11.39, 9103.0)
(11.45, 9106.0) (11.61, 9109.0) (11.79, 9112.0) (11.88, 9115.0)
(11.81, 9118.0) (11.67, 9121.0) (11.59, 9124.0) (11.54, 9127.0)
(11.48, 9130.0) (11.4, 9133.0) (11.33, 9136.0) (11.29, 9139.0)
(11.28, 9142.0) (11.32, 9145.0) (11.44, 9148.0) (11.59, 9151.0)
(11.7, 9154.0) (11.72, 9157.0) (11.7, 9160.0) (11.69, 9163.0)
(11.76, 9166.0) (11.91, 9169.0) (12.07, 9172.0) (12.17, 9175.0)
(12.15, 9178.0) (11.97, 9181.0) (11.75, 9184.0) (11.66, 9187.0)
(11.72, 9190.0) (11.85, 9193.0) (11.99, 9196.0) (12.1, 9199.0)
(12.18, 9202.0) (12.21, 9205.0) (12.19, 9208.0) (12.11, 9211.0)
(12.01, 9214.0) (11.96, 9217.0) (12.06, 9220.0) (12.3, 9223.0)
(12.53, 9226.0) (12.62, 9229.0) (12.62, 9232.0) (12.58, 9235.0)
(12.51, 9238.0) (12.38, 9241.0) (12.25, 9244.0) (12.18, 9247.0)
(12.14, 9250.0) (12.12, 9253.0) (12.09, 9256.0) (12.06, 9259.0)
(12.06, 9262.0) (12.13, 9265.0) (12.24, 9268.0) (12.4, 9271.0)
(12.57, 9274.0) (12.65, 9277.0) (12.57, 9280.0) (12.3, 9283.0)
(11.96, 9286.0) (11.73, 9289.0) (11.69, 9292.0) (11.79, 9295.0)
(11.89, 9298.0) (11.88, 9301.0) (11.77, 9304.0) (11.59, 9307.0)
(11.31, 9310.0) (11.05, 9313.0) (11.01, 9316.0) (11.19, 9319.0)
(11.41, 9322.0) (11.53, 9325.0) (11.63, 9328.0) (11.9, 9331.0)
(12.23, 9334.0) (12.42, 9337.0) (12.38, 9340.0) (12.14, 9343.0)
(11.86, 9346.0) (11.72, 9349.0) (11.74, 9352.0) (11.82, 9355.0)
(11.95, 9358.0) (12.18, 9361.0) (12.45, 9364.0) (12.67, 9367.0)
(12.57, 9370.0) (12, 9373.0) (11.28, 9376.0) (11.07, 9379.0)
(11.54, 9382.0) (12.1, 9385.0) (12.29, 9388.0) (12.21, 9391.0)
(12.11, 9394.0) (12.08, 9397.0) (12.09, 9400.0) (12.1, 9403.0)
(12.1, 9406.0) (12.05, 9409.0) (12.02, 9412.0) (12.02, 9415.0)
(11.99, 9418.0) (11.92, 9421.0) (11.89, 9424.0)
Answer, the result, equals 0.042 mag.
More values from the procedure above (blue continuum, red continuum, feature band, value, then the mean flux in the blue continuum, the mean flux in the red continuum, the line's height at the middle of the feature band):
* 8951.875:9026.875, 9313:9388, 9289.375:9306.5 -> 0.01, 12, 11.9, 11.9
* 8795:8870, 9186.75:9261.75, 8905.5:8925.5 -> -0.02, 11.6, 12.2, 11.7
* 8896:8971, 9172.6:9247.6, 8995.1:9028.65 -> 0.02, 12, 12.2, 12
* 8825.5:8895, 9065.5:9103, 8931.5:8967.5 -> -0.04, 11.6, 11.7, 11.6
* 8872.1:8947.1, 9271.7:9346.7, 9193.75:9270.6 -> -0.03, 11.9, 11.9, 11.9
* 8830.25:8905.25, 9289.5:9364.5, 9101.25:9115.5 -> 0.01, 11.7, 11.8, 11.7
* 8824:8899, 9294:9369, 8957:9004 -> -0.04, 11.6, 11.8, 11.6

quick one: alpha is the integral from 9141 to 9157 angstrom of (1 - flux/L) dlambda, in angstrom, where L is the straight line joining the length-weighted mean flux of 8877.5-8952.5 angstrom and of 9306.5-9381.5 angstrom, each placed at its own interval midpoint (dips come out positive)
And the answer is 0.5 angstrom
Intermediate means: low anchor 11.9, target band 11.5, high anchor 11.8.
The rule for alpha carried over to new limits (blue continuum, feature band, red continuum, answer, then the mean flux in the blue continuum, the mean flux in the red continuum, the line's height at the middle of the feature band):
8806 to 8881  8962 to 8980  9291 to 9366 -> -1.0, 11.5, 11.8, 11.6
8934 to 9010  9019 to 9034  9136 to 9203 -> 0.1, 12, 11.8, 12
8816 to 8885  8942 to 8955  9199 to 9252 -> -0.4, 11.5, 12.3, 11.7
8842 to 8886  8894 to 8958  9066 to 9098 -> -1.9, 11.6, 11.7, 11.6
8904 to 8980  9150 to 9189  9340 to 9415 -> 0.6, 12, 12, 12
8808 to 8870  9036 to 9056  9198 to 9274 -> -0.3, 11.5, 12.2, 11.9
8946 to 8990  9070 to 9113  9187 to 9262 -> 1.7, 12.1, 12.2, 12.2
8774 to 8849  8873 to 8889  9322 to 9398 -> 0.3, 11.9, 12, 11.9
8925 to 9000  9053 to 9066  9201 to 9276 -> 0.2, 12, 12.3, 12.1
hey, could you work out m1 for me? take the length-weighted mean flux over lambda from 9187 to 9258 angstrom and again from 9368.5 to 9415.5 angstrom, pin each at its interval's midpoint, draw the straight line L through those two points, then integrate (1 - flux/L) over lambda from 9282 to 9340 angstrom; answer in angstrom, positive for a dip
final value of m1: 1.8 angstrom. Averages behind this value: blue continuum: 12.2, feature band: 11.7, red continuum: 12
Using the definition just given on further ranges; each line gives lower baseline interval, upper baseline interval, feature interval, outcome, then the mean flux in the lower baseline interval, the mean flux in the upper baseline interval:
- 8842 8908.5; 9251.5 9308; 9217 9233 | -0.46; 11.7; 12.1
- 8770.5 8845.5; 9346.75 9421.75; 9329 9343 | -0.24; 11.9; 12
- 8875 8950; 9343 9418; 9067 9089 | 0.27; 11.9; 12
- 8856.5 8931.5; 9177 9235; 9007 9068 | 0.12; 11.8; 12.1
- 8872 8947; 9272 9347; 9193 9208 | -0.30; 11.9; 11.9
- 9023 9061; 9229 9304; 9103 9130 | 0.90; 12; 12.2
